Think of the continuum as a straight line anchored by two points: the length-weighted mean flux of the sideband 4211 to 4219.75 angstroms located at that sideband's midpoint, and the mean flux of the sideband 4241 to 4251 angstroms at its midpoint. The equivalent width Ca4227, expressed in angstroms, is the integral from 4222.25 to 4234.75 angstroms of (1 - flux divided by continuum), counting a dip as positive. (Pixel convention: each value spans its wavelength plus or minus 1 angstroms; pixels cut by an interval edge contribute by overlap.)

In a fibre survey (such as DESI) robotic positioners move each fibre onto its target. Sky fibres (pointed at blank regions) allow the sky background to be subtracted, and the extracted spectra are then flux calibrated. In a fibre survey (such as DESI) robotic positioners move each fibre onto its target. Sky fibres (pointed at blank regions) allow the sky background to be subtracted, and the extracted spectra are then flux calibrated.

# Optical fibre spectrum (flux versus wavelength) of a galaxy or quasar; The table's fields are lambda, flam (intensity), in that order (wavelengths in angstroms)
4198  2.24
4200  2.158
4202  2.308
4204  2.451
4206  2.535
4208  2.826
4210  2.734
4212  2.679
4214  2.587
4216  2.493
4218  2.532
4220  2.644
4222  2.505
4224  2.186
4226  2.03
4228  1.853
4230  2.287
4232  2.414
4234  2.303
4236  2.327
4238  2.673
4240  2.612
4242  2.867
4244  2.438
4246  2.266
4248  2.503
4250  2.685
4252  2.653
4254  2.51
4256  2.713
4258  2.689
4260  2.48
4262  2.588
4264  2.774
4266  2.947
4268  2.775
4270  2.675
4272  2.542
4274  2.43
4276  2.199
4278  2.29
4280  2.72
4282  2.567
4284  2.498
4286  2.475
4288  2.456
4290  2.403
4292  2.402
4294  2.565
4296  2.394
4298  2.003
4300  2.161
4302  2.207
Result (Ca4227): 1.8 angstroms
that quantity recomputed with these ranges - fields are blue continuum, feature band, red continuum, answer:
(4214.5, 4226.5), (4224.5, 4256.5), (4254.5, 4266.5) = 1.46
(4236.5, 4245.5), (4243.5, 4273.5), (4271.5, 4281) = -1.16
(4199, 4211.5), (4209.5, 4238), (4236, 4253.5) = 1.52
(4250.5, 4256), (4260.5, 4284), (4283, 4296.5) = -0.47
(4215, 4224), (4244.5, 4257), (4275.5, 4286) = -0.32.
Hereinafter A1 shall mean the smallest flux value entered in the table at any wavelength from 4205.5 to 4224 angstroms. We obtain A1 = 2.186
